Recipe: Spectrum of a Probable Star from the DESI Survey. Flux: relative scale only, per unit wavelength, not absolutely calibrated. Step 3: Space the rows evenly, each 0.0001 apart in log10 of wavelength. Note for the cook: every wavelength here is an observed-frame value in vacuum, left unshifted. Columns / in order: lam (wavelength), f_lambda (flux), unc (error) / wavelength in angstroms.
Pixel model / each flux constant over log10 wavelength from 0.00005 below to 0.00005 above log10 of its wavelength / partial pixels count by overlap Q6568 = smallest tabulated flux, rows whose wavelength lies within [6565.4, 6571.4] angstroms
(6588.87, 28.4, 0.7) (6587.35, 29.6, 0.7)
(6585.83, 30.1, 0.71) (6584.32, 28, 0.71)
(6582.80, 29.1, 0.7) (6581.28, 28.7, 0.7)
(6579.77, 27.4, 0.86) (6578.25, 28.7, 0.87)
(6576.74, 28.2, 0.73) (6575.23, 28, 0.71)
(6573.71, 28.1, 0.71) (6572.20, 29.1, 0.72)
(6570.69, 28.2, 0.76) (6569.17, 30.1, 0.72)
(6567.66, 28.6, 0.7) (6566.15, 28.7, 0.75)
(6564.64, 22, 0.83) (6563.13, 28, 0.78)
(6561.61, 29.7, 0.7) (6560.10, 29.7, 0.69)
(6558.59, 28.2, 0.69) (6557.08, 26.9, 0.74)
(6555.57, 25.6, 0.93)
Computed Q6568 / 28.2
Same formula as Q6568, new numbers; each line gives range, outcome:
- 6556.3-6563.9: 26.9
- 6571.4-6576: 28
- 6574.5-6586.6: 27.4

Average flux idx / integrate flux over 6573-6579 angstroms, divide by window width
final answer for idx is 28.3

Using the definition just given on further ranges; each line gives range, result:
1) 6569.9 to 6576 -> 28.3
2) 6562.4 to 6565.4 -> 25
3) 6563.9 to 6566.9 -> 25.4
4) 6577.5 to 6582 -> 28.3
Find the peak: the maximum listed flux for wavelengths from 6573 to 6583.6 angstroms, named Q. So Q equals 29.1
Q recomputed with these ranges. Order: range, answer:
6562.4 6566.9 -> 28.7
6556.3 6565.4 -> 29.7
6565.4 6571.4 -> 30.1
